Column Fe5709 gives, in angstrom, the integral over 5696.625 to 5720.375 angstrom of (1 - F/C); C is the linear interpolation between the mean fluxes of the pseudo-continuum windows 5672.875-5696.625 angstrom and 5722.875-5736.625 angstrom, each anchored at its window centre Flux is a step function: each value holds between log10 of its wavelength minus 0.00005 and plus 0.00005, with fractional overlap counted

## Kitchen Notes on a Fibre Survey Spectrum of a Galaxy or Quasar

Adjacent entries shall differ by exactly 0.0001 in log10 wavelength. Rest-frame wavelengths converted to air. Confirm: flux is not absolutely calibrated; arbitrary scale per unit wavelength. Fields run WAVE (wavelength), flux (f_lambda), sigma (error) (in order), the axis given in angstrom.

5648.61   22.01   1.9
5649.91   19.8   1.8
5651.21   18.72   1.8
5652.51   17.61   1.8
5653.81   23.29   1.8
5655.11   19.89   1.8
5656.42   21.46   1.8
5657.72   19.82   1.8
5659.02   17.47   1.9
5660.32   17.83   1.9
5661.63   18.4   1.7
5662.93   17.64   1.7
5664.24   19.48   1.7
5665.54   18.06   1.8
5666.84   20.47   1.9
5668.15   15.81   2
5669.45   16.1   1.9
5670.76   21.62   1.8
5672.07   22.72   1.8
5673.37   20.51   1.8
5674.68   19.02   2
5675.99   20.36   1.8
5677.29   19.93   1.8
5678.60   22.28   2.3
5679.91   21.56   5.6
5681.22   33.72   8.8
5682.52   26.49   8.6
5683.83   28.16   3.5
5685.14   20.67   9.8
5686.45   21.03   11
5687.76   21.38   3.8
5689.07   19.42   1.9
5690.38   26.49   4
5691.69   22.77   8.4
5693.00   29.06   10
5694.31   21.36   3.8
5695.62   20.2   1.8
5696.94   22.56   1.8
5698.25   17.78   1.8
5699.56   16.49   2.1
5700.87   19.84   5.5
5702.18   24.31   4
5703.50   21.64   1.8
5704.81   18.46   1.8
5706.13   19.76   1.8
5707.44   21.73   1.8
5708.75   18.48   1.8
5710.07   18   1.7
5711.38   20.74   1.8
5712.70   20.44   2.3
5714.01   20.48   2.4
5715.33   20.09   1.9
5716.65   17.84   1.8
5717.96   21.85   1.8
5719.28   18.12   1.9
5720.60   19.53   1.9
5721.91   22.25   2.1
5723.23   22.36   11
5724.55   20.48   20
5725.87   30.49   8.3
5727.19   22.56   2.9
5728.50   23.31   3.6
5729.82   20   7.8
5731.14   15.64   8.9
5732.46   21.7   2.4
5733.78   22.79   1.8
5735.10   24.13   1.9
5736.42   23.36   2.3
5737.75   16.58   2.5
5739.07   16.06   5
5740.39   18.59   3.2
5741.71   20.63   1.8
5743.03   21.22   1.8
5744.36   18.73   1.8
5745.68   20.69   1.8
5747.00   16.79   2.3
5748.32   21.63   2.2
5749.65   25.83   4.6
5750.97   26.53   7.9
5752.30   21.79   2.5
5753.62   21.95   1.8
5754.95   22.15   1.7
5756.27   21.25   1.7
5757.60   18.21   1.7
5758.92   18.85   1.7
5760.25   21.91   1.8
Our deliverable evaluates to 2.96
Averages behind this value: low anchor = 23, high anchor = 22.4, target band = 19.9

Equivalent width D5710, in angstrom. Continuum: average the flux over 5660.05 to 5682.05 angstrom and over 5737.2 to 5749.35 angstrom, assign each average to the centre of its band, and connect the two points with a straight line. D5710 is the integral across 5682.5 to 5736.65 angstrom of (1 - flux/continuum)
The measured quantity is -4.6 angstrom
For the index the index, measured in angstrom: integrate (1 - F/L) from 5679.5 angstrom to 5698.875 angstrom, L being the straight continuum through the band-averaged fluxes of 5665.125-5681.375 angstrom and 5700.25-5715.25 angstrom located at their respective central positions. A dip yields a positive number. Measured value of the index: -2.90 angstrom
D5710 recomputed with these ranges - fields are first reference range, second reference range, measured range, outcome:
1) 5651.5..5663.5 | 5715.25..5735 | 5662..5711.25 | -2.5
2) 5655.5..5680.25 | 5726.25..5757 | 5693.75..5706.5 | 0.0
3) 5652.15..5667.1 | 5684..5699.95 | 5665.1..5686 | -1.2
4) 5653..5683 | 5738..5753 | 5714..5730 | -0.7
